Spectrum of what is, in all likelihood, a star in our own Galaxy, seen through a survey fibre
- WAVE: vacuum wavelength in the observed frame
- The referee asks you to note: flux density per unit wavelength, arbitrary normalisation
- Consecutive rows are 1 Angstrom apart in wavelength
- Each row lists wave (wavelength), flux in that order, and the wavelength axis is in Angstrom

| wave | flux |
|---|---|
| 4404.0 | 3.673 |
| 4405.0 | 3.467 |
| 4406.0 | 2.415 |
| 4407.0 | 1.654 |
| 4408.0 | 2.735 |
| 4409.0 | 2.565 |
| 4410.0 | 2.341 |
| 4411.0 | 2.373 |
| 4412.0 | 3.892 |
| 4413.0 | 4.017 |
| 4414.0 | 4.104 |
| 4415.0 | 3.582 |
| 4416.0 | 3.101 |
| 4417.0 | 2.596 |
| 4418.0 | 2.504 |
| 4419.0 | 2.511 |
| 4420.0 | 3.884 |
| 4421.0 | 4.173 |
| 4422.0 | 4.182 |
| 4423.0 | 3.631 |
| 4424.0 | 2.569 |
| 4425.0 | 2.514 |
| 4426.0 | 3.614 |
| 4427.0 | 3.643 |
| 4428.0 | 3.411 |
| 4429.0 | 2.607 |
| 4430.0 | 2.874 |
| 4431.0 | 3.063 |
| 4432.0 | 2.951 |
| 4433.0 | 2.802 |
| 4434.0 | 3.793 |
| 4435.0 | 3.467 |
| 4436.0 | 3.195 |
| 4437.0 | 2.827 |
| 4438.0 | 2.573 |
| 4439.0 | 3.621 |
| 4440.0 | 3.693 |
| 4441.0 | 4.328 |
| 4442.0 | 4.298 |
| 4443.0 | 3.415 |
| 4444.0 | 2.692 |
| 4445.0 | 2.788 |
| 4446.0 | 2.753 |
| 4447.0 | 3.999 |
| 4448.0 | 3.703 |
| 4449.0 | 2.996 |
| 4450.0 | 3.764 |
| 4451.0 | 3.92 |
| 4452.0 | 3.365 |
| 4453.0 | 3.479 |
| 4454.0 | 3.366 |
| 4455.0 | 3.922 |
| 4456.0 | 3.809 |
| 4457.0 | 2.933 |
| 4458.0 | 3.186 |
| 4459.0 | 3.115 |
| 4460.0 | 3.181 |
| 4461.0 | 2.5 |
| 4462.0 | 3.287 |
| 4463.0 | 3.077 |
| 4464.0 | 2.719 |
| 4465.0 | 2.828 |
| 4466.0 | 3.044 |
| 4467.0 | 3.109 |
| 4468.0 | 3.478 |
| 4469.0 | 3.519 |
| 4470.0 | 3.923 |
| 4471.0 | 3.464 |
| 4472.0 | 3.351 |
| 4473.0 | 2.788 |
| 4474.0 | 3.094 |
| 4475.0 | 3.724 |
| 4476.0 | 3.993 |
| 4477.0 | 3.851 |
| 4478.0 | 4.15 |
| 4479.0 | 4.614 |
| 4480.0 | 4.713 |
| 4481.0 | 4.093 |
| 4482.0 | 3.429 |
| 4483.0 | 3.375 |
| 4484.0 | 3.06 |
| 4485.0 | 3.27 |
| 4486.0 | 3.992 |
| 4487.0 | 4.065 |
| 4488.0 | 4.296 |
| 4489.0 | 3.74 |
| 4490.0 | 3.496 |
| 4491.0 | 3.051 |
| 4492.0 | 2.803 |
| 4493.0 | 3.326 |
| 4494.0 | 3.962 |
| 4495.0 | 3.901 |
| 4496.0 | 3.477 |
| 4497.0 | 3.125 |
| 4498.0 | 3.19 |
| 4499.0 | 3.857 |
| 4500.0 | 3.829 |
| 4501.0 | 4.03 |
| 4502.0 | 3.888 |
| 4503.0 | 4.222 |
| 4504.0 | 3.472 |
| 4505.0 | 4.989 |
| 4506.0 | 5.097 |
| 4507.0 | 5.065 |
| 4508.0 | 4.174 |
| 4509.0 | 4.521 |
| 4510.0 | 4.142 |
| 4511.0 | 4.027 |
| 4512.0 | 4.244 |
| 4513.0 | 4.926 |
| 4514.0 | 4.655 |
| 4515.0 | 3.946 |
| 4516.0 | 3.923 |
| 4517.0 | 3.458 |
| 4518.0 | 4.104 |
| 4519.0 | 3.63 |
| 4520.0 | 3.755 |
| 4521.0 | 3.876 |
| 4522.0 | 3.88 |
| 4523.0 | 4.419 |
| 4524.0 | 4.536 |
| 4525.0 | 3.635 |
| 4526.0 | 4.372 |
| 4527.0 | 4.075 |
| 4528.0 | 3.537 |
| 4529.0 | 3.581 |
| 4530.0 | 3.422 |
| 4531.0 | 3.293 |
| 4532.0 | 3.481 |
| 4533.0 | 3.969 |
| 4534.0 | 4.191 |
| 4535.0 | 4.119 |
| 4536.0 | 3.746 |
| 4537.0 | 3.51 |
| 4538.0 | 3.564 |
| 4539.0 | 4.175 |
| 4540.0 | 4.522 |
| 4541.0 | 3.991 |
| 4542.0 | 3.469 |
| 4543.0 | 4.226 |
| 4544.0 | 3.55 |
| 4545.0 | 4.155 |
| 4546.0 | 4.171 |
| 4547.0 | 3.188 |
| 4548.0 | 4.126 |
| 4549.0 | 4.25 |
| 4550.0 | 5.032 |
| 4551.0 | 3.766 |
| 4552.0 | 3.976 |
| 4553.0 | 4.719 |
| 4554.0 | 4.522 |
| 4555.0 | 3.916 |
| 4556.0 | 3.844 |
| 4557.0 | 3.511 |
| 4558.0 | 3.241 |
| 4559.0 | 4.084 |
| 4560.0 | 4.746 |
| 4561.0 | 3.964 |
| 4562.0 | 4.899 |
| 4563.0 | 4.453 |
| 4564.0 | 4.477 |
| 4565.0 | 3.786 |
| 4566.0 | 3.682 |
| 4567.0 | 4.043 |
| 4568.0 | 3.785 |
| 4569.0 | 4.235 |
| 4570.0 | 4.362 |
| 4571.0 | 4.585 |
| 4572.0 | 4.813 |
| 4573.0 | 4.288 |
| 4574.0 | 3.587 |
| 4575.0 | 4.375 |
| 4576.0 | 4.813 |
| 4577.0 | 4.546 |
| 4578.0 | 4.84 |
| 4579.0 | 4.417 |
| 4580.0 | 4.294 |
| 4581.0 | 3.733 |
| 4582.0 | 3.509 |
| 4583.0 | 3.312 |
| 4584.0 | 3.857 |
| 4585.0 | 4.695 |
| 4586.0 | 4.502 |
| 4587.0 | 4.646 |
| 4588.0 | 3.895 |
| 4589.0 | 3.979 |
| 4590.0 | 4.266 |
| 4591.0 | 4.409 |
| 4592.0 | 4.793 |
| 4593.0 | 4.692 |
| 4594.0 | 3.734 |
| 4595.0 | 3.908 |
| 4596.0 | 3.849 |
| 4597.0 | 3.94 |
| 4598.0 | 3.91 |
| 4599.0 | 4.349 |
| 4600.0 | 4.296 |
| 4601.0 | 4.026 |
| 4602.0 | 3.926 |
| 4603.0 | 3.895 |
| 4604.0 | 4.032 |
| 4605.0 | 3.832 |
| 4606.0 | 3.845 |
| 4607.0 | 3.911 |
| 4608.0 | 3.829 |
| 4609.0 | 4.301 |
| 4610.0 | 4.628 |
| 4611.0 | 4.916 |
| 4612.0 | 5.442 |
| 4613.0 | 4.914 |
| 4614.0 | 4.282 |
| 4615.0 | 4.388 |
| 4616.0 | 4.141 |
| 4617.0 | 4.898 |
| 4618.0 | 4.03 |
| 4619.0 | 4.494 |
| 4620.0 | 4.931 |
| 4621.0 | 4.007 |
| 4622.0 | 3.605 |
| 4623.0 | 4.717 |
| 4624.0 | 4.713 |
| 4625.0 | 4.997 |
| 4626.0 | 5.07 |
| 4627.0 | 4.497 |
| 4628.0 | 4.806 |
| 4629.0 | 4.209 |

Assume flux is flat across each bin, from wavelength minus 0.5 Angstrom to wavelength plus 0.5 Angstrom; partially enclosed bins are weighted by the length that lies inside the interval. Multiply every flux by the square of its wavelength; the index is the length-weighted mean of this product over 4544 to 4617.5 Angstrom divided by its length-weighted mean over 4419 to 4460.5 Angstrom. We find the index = 1.33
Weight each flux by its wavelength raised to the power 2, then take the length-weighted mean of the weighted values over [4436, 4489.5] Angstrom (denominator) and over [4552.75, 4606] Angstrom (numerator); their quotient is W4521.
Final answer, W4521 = 1.3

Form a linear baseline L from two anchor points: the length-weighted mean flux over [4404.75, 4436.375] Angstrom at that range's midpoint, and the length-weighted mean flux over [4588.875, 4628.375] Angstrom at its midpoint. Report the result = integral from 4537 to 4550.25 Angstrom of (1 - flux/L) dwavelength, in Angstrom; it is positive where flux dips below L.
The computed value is -0.26 Angstrom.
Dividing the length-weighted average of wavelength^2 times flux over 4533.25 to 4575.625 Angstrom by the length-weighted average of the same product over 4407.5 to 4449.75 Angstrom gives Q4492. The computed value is 1.33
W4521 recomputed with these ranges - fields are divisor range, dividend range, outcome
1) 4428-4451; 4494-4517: 1.28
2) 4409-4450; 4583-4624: 1.41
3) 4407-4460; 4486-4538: 1.24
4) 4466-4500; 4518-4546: 1.10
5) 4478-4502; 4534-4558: 1.11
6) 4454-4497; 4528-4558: 1.16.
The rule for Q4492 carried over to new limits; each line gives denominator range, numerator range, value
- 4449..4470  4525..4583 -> 1.29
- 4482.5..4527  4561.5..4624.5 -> 1.13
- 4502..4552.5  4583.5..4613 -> 1.08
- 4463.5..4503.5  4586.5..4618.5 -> 1.24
